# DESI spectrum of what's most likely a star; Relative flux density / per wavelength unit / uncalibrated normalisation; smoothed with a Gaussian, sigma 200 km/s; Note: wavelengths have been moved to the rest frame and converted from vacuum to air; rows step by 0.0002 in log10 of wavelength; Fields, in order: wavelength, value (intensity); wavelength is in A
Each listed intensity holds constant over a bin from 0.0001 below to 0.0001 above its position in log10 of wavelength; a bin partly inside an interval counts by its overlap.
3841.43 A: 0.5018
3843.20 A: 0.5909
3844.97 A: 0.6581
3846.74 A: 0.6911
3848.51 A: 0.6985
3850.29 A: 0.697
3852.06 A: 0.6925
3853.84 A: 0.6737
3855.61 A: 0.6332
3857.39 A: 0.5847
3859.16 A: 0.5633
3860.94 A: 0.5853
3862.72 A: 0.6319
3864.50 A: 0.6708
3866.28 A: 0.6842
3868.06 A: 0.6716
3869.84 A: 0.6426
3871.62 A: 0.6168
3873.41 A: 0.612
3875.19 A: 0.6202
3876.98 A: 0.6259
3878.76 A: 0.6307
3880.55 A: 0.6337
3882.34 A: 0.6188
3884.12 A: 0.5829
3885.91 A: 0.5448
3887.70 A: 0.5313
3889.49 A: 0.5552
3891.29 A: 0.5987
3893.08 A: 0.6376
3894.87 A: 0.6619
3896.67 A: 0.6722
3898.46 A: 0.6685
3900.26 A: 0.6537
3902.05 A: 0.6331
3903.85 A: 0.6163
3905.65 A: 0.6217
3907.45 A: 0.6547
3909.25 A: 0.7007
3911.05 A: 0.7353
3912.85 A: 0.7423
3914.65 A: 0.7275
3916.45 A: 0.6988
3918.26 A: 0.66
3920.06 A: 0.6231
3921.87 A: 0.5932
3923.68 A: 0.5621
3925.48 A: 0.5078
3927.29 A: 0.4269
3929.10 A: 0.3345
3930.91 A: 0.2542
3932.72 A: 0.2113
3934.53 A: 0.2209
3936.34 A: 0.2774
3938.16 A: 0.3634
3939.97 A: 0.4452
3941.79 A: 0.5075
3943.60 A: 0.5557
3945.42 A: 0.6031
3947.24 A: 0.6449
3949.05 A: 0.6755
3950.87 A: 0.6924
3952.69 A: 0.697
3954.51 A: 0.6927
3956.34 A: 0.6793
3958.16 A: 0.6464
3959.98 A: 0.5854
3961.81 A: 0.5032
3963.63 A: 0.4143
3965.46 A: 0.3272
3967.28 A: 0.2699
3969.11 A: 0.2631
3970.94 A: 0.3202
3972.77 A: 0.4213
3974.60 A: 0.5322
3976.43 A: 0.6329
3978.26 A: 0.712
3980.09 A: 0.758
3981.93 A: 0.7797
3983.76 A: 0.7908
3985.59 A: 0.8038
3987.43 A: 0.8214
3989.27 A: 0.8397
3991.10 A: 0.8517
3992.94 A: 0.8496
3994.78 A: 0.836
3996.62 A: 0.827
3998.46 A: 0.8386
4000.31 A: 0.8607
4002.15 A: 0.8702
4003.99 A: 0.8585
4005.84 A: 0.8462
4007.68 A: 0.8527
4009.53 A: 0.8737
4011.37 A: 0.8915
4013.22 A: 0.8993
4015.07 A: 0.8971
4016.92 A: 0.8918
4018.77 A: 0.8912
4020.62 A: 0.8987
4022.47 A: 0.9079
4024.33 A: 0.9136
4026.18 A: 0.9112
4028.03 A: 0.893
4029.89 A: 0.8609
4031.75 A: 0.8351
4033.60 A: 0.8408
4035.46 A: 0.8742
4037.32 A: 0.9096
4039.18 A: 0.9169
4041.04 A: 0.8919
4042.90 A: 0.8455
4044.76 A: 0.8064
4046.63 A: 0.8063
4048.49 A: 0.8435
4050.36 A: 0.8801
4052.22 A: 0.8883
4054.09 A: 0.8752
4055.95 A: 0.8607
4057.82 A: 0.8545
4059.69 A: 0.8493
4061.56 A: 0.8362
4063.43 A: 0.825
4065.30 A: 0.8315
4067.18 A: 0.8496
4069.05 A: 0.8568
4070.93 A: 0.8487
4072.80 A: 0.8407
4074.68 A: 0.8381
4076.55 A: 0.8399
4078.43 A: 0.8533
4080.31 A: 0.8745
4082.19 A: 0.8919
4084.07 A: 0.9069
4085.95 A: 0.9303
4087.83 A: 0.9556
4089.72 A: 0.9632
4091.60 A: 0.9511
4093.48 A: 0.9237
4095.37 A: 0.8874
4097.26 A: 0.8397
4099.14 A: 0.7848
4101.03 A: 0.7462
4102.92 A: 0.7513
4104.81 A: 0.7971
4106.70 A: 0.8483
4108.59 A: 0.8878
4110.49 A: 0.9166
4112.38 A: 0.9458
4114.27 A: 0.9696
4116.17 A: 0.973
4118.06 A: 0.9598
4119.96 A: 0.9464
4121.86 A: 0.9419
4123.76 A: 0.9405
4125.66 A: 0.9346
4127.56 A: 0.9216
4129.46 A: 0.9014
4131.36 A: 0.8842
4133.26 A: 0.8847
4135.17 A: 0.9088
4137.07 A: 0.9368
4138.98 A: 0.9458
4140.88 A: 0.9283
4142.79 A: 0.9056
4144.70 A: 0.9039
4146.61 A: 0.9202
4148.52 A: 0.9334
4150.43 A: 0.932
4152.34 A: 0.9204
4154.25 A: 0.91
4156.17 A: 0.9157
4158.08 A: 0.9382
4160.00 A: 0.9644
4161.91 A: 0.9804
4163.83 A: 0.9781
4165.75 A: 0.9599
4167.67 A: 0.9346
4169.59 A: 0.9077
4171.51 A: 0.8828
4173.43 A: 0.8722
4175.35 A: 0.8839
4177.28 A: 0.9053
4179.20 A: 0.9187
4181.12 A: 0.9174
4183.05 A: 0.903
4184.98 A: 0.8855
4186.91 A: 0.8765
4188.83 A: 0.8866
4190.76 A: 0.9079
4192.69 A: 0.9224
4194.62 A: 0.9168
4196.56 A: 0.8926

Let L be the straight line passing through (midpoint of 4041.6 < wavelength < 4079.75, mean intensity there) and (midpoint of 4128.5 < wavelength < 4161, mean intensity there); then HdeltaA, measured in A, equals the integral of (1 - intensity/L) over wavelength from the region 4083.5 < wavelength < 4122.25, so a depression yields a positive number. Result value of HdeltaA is -0.5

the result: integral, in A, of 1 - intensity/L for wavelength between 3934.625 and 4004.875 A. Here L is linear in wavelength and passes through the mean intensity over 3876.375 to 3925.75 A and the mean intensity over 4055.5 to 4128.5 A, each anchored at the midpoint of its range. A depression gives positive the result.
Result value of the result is 9.54 A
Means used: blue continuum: 0.634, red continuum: 0.882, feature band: 0.629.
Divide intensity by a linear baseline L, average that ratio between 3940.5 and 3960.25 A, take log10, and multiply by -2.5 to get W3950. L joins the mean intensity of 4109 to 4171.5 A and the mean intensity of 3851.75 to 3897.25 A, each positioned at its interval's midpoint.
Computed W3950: 0.13 mag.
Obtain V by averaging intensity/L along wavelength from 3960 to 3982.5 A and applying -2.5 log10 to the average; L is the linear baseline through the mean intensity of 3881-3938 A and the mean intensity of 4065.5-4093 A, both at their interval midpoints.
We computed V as 0.35 mag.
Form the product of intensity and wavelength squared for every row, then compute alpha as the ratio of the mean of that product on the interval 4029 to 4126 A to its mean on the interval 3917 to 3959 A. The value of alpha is 1.81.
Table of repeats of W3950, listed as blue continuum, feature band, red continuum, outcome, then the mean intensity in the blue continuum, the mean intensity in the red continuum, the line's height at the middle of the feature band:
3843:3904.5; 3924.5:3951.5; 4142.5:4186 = 0.48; 0.631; 0.921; 0.695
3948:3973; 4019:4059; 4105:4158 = -0.24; 0.516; 0.921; 0.702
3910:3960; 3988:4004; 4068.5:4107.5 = -0.25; 0.549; 0.863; 0.674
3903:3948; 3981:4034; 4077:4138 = -0.23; 0.531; 0.898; 0.696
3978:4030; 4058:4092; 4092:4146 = 0.01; 0.854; 0.898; 0.881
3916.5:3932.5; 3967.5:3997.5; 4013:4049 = 0.04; 0.494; 0.877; 0.702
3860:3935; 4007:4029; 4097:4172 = -0.18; 0.594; 0.911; 0.755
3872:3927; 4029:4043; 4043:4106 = -0.09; 0.628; 0.857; 0.807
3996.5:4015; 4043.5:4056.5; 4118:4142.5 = 0.04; 0.865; 0.924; 0.886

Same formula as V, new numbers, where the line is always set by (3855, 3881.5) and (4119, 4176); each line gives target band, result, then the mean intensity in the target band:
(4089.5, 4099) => -0.04 mag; 0.899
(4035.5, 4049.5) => -0.06 mag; 0.861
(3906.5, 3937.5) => 0.28 mag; 0.524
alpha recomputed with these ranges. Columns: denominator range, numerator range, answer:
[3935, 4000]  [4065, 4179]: 1.59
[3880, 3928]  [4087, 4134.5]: 1.59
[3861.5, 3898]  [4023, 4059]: 1.51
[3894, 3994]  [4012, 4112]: 1.57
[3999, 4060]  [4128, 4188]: 1.12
